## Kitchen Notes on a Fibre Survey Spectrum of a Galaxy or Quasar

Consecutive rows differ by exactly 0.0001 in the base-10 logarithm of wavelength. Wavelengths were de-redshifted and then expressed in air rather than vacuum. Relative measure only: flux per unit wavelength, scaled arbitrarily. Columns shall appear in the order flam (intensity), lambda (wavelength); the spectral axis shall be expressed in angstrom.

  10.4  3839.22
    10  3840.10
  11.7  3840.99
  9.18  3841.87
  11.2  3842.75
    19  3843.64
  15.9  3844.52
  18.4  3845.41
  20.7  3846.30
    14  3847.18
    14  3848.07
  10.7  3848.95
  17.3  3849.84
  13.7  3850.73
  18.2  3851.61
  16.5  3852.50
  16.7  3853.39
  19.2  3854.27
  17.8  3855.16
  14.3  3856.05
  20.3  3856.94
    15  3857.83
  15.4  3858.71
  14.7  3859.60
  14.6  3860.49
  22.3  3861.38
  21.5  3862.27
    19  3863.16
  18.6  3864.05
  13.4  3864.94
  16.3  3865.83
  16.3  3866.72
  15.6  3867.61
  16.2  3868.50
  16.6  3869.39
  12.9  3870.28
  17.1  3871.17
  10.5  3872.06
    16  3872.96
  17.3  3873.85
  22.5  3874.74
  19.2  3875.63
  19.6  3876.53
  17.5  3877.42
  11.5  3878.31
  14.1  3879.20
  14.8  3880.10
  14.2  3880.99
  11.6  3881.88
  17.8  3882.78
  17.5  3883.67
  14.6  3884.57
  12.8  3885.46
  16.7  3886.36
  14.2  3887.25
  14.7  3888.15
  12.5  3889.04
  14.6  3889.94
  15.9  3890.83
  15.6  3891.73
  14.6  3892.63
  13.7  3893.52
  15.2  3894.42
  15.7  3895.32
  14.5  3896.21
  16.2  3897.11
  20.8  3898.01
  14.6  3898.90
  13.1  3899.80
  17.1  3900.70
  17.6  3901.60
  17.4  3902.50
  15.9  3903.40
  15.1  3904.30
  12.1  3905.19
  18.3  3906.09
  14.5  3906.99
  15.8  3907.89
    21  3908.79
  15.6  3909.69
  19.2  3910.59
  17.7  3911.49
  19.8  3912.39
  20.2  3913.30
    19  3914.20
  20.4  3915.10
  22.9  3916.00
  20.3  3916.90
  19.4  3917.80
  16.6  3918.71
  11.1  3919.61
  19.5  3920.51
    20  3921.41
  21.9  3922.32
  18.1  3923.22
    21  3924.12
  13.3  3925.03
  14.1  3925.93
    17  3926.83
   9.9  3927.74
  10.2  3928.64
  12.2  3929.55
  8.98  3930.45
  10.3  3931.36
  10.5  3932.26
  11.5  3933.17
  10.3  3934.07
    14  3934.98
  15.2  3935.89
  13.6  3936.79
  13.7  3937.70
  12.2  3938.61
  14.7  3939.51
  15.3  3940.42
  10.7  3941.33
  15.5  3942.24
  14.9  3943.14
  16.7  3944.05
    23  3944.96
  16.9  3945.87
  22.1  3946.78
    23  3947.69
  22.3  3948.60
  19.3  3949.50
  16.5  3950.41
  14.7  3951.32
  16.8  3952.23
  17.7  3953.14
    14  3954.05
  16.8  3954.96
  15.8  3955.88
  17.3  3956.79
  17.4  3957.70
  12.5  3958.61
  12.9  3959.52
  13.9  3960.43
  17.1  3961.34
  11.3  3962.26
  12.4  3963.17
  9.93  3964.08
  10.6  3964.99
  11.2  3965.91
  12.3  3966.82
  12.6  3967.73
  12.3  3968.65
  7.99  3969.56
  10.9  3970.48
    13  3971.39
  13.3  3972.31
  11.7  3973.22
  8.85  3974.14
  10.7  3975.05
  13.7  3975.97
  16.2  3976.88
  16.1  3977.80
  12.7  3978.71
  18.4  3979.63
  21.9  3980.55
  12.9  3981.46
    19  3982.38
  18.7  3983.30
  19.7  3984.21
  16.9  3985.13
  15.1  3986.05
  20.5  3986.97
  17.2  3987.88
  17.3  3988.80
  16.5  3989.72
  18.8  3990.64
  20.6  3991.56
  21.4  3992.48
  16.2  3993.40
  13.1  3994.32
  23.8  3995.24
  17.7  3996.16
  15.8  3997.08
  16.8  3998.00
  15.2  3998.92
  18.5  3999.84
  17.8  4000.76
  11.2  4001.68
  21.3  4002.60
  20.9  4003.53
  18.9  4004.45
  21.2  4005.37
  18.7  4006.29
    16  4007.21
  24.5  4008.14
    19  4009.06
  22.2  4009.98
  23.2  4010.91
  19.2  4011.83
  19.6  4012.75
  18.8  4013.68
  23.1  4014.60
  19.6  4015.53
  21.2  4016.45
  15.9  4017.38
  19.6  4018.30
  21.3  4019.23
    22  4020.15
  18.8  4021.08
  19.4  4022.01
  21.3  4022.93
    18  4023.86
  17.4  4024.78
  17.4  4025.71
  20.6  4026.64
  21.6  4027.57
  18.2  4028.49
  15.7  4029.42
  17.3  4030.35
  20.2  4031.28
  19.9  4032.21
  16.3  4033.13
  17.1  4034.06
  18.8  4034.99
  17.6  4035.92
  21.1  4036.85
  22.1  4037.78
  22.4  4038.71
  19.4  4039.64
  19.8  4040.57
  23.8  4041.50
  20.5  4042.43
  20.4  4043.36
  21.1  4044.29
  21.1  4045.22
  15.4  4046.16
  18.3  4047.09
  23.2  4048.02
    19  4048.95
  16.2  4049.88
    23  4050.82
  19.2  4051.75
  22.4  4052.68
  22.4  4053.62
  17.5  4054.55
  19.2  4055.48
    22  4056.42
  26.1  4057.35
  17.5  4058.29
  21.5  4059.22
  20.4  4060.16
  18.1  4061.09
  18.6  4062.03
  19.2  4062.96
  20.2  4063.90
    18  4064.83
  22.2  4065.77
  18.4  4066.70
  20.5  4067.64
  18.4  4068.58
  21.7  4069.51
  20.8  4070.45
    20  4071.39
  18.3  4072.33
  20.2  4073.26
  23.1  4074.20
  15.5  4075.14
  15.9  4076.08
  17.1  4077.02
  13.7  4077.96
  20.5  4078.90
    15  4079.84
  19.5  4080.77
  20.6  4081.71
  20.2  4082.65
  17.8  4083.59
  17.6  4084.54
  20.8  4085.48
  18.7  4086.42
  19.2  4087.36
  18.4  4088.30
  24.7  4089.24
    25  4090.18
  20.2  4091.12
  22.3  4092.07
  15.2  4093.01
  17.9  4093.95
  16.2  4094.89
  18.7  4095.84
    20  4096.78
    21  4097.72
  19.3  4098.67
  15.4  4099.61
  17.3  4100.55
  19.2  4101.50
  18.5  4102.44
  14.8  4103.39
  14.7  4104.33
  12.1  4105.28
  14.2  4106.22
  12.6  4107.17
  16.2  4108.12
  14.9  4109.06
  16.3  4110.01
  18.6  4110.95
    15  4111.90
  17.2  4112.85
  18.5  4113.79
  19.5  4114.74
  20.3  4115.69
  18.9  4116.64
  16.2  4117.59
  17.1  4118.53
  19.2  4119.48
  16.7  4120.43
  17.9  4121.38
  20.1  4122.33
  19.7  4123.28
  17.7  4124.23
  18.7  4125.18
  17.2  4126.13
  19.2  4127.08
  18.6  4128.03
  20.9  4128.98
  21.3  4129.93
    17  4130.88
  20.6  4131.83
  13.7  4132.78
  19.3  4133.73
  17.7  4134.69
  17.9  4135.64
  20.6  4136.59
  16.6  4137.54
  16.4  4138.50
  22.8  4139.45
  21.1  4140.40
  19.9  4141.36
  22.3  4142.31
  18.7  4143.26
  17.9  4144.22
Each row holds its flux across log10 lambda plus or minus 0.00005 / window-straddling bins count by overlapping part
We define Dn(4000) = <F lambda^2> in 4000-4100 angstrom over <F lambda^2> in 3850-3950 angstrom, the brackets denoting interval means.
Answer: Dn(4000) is 1.30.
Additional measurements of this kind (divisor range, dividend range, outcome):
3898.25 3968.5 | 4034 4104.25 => 1.33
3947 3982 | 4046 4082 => 1.41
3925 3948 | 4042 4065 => 1.50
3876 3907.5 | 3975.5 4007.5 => 1.21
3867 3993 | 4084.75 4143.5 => 1.28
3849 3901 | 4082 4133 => 1.28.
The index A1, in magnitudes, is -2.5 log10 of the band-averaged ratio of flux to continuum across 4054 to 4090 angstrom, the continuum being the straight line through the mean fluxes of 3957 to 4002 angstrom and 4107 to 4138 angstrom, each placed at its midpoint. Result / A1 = -0.15 mag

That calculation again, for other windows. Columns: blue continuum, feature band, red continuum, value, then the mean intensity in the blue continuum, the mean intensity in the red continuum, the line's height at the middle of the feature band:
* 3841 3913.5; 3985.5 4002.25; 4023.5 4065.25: 0.07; 16.1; 19.7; 18.6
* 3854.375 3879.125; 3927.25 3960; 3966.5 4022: 0.14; 16.7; 17.3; 17.1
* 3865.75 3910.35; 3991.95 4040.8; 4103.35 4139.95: -0.14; 15.7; 17.7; 16.8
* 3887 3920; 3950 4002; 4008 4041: 0.20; 16.6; 19.7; 18.4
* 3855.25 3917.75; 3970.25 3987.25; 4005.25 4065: 0.21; 16.5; 19.8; 18.6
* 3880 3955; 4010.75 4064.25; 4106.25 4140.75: -0.15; 16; 18.1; 17.2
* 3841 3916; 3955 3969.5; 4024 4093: 0.32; 16.2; 19.6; 17.8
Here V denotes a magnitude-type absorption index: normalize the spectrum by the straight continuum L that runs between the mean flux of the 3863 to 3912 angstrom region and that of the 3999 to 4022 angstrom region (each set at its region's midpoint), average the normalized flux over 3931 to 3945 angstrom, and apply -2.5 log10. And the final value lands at 0.266 mag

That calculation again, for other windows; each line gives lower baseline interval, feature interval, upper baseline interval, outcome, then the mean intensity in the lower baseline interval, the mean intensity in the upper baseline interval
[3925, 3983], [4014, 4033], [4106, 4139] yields -0.224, 14.3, 17.8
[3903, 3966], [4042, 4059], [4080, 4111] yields -0.162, 15.8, 18.1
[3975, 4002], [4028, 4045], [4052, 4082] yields -0.056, 17.1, 19.5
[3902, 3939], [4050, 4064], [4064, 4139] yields -0.152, 15.9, 18.3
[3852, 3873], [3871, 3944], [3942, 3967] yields 0.042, 16.5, 15.9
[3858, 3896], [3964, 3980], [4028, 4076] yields 0.405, 15.8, 19.8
